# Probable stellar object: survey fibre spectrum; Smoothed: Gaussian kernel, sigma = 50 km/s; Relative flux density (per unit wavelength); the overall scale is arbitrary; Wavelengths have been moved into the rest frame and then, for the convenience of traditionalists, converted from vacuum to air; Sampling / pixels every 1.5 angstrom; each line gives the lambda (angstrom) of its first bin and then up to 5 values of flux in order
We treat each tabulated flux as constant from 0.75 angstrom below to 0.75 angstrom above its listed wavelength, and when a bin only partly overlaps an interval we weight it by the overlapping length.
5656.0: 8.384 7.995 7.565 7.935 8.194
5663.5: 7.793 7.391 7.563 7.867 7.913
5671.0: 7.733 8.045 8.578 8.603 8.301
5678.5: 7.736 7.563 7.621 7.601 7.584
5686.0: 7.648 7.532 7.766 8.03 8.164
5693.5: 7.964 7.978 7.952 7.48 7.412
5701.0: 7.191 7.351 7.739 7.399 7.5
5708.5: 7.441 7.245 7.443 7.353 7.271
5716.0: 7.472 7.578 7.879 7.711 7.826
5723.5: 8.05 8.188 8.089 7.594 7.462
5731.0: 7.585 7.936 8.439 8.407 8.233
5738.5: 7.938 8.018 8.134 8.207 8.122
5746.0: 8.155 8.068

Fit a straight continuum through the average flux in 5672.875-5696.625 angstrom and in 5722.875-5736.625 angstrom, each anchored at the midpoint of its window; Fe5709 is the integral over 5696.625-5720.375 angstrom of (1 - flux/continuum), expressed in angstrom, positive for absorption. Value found 1.43 angstrom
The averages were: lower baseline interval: 7.91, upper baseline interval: 7.98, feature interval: 7.47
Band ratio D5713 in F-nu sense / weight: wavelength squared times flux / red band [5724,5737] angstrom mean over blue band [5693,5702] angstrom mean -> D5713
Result 1.06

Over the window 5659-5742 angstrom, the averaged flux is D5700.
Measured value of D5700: 7.79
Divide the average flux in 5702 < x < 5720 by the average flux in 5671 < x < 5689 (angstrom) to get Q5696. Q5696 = 0.95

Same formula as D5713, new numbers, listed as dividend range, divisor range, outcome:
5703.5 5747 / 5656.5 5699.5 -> 1.01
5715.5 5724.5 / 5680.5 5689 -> 1.03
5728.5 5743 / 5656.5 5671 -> 1.05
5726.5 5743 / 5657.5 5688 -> 1.04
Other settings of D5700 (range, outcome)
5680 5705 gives 7.68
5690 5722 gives 7.6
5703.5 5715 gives 7.42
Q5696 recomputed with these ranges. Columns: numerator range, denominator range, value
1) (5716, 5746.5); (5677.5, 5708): 1.04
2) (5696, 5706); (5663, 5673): 0.97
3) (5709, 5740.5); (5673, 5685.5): 0.98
